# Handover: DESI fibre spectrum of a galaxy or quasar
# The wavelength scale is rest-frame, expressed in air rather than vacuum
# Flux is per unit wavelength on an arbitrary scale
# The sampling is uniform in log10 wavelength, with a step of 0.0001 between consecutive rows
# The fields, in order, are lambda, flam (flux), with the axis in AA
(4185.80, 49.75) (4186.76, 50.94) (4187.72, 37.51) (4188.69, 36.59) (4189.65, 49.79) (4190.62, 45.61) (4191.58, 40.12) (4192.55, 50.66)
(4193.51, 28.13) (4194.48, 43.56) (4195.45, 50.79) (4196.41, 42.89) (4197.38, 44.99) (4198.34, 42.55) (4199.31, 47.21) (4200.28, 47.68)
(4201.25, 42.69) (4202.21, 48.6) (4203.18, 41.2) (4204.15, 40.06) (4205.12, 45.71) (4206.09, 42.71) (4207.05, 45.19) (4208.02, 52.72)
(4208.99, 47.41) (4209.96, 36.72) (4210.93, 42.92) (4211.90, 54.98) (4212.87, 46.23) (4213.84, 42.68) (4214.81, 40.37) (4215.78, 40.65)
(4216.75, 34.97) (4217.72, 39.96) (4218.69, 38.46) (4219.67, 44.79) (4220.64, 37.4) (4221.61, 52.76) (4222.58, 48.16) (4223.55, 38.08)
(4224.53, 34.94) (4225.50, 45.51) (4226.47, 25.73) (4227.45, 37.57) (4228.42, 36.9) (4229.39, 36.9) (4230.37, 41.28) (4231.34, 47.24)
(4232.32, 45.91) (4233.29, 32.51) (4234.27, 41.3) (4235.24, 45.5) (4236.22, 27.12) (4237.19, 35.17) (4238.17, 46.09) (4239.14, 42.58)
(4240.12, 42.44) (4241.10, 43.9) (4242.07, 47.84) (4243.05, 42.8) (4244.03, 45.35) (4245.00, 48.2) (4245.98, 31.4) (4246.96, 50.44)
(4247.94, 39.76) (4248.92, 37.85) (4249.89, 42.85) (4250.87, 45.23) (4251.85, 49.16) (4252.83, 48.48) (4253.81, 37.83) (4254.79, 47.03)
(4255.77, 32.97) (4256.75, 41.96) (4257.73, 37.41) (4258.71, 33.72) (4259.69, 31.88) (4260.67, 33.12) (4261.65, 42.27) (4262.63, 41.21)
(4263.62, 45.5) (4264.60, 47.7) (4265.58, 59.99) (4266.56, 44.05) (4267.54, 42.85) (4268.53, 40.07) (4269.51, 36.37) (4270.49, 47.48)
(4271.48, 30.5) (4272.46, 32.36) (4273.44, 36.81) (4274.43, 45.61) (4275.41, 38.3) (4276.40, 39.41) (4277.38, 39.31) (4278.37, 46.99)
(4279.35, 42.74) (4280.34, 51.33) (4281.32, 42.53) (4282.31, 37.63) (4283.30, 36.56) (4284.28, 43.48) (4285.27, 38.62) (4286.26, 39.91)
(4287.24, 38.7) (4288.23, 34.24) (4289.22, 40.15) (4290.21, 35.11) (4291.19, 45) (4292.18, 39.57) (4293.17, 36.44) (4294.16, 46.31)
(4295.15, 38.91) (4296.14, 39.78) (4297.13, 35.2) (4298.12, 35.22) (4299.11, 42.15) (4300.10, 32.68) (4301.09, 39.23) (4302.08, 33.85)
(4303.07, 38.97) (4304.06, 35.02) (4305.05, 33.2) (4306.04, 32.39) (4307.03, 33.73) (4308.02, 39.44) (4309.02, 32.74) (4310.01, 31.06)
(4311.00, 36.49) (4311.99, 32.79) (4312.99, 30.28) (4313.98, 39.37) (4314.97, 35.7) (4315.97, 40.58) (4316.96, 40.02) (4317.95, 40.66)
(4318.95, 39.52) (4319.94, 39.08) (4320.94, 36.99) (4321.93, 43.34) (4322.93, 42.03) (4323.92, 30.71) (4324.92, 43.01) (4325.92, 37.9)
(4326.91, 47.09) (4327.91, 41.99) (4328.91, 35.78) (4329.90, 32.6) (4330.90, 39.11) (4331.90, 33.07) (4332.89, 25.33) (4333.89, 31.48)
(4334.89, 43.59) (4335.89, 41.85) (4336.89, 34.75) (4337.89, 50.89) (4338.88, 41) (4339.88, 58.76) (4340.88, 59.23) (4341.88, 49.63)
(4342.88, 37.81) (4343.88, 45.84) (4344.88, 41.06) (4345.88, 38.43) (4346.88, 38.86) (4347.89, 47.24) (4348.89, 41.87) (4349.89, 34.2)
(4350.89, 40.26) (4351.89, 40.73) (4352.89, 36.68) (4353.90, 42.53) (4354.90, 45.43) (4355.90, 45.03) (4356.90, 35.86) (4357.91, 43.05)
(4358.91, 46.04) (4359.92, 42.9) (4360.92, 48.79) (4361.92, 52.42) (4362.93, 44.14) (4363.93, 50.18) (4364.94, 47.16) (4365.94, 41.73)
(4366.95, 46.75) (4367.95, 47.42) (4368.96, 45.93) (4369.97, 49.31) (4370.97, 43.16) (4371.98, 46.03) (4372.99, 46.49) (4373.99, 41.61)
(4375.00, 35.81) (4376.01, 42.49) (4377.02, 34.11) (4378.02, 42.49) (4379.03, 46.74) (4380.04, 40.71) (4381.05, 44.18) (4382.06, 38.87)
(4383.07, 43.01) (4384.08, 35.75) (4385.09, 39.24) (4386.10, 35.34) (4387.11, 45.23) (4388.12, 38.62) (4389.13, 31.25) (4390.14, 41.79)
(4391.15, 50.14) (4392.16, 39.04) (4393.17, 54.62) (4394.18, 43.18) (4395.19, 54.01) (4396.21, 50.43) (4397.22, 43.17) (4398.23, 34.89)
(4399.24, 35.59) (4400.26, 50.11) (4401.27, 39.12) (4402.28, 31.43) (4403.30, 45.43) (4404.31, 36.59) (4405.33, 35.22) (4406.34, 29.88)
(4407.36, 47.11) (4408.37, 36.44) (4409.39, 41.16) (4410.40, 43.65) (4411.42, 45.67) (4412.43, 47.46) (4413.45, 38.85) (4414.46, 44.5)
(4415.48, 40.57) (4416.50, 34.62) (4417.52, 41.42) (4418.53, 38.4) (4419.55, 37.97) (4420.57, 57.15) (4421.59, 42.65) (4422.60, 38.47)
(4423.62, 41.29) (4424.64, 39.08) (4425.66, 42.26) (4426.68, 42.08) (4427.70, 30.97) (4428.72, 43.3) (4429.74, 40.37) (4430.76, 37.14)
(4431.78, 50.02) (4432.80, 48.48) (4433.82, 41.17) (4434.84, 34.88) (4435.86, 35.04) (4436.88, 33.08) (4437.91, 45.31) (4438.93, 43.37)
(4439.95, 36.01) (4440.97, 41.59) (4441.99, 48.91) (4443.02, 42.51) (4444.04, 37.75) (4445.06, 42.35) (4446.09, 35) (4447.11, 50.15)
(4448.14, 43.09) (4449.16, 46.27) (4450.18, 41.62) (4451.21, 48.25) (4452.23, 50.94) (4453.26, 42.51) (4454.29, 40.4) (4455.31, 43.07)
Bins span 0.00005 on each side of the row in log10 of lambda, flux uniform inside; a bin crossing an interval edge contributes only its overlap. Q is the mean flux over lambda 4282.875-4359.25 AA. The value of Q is 39.3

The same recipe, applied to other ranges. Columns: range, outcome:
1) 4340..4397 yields 43.5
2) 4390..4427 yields 42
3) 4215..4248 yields 40.9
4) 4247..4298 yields 40.8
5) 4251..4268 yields 42.3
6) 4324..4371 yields 42.6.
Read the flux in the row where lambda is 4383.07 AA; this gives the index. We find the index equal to 43.01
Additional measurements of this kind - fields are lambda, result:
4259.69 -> 31.88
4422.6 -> 38.47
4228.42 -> 36.9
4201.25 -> 42.69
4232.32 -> 45.91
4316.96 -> 40.02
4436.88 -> 33.08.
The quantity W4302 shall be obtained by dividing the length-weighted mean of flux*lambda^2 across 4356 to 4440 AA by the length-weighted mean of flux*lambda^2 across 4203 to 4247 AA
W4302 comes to 1.1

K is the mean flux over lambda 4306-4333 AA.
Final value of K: 37.1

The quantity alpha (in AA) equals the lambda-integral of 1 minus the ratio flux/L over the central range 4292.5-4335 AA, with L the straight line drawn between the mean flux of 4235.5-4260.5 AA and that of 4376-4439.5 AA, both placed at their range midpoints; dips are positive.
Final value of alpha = 4.2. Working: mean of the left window 41.1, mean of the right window 41.2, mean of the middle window 37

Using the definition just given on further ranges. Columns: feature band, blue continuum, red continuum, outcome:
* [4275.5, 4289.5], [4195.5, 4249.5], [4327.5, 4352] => 0.3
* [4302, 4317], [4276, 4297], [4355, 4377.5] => 2.3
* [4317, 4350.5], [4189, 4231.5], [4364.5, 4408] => 1.2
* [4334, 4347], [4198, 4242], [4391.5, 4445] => -0.9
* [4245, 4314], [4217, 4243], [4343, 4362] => 2.9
